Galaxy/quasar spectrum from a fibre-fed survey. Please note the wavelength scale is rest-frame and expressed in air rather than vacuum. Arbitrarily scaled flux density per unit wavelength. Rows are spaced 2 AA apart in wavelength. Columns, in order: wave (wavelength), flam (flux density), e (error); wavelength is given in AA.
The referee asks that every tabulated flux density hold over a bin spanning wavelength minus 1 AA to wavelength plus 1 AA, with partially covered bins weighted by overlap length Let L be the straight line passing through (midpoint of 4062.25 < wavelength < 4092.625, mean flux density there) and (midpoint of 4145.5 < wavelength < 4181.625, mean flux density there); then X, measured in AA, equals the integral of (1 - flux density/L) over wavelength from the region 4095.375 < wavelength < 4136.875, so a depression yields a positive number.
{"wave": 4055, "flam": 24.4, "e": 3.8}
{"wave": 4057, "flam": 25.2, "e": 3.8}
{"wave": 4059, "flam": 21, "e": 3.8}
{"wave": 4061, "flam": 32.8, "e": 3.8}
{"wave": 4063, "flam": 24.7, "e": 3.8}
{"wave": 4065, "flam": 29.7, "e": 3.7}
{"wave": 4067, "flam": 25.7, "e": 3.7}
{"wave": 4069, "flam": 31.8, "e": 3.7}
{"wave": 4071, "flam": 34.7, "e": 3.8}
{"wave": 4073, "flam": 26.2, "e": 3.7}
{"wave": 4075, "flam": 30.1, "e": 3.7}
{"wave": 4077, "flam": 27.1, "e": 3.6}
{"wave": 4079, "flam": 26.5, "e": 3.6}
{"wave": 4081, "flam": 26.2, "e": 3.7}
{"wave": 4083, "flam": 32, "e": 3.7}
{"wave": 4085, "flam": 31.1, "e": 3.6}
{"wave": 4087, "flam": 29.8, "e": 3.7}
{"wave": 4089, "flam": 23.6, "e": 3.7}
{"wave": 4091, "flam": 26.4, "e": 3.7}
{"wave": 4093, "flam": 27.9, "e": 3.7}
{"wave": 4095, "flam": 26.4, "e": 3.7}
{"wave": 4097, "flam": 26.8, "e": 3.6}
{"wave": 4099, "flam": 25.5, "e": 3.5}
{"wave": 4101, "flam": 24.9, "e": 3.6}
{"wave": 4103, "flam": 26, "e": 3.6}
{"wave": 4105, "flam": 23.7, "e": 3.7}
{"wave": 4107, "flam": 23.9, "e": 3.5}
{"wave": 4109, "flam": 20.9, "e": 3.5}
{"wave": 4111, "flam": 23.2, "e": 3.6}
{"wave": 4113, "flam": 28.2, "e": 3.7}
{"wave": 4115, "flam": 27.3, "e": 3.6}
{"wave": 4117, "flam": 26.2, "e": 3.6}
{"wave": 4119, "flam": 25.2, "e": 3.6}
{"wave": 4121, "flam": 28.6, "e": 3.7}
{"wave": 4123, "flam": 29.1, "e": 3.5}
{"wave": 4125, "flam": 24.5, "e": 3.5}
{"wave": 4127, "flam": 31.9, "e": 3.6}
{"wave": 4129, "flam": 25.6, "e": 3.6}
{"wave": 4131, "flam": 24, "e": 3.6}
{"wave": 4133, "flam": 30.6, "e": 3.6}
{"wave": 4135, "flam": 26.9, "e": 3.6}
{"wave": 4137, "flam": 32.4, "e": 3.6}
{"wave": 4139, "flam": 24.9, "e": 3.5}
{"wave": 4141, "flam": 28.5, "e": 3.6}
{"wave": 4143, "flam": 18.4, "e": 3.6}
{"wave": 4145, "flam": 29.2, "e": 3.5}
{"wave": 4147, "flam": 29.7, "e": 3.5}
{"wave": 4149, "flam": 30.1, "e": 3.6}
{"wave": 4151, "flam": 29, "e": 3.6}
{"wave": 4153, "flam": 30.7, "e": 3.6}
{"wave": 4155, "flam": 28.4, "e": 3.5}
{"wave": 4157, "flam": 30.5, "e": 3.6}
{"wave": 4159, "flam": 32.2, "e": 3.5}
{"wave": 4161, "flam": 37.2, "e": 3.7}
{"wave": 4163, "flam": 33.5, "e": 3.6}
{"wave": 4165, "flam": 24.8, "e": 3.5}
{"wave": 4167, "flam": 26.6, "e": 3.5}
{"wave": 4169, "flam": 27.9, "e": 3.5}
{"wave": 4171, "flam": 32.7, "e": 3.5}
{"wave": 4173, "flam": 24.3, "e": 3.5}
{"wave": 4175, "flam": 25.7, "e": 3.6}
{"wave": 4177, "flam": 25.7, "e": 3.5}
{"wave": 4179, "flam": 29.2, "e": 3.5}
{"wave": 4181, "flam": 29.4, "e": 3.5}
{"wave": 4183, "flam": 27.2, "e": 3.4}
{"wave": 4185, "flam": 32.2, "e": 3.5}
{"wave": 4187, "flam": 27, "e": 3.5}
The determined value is 3.64 AA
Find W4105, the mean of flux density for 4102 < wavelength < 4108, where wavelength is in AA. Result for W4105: 24.5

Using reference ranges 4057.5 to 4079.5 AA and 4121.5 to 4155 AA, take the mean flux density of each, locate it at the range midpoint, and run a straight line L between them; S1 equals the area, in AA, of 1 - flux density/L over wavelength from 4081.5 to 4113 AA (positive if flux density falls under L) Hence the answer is 2.1 AA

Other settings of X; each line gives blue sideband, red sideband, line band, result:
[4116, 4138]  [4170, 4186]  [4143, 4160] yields -0.8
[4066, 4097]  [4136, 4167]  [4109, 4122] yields 1.2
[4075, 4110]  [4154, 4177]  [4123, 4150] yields 0.6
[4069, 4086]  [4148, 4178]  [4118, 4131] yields 0.9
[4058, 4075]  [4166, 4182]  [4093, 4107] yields 1.3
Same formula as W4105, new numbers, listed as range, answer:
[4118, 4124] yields 27.6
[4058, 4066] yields 27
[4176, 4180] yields 27.4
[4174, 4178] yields 25.7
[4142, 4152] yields 27.3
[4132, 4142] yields 28.7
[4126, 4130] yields 28.8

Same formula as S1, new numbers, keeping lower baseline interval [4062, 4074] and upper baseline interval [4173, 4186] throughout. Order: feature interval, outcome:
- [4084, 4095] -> 0.4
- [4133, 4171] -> -1.3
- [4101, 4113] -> 1.9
